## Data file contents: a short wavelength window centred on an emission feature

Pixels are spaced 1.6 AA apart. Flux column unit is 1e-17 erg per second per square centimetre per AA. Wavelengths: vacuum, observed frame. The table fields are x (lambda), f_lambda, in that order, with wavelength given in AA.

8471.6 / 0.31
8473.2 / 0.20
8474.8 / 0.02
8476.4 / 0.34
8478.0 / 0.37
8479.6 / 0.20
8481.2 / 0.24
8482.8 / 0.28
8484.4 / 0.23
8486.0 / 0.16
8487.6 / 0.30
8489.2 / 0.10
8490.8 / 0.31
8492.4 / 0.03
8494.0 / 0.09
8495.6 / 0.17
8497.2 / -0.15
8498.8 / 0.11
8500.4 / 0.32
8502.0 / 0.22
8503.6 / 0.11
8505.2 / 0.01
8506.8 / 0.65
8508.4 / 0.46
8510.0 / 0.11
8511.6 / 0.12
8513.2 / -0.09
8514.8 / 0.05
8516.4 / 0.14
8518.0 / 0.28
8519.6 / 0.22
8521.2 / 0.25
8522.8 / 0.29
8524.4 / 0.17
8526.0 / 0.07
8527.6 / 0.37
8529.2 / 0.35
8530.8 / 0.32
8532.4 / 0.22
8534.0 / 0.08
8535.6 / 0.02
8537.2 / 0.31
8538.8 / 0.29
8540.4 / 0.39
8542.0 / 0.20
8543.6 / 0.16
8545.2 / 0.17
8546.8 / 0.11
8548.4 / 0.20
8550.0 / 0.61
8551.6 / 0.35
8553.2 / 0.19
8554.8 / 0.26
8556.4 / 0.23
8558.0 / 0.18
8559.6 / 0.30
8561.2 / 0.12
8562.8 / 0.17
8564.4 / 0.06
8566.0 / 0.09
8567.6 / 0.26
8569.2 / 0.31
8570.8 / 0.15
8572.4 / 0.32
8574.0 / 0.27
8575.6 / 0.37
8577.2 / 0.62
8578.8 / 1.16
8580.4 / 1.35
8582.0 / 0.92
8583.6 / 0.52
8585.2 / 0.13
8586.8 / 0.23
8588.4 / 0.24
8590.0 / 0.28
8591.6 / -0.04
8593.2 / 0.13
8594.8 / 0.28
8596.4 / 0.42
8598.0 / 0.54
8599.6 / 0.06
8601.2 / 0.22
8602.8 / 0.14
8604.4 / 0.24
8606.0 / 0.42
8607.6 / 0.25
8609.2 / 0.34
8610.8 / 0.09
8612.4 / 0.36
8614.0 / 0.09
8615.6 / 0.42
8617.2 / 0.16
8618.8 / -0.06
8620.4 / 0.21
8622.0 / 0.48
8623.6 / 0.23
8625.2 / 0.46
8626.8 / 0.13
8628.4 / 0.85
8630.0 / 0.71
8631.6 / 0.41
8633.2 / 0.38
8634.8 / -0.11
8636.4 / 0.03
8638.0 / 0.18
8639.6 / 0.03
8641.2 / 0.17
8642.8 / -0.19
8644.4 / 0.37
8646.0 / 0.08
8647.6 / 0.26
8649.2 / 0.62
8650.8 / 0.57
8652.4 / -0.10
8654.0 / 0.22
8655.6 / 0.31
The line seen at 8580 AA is H-gamma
